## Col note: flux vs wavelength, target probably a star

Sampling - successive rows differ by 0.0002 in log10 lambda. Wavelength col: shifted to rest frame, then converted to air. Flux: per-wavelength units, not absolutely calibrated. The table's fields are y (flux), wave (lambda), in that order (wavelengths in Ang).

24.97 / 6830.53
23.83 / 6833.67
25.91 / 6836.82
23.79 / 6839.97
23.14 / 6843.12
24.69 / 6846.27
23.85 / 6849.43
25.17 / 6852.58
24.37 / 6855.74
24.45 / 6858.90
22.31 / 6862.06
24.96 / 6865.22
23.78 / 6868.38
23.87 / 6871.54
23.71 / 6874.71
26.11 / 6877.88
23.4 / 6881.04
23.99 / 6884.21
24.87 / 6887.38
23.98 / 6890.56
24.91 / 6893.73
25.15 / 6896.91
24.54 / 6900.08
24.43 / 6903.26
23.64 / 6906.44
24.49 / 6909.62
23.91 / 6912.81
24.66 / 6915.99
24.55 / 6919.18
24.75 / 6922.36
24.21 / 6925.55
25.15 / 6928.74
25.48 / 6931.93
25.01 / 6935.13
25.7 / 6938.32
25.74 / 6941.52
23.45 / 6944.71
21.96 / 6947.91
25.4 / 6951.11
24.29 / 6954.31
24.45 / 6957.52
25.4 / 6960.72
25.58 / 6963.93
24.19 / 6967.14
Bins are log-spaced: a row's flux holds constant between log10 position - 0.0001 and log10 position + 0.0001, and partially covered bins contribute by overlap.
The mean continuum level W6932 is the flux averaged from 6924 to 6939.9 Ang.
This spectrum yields 25.1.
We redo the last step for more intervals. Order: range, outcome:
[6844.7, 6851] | 24.2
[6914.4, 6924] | 24.7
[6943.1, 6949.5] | 22.7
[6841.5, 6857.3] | 24.2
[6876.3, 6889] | 24.6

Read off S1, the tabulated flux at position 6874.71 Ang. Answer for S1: 23.71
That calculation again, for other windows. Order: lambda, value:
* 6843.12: 23.14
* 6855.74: 24.37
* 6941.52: 25.74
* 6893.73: 24.91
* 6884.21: 23.99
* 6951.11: 25.4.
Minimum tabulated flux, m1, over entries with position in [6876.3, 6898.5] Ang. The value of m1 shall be 23.4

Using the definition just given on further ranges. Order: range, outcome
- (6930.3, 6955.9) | 21.96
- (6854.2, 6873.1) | 22.31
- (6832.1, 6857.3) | 23.14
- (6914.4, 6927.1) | 24.21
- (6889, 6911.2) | 23.64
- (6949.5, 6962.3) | 24.29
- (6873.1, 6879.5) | 23.71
